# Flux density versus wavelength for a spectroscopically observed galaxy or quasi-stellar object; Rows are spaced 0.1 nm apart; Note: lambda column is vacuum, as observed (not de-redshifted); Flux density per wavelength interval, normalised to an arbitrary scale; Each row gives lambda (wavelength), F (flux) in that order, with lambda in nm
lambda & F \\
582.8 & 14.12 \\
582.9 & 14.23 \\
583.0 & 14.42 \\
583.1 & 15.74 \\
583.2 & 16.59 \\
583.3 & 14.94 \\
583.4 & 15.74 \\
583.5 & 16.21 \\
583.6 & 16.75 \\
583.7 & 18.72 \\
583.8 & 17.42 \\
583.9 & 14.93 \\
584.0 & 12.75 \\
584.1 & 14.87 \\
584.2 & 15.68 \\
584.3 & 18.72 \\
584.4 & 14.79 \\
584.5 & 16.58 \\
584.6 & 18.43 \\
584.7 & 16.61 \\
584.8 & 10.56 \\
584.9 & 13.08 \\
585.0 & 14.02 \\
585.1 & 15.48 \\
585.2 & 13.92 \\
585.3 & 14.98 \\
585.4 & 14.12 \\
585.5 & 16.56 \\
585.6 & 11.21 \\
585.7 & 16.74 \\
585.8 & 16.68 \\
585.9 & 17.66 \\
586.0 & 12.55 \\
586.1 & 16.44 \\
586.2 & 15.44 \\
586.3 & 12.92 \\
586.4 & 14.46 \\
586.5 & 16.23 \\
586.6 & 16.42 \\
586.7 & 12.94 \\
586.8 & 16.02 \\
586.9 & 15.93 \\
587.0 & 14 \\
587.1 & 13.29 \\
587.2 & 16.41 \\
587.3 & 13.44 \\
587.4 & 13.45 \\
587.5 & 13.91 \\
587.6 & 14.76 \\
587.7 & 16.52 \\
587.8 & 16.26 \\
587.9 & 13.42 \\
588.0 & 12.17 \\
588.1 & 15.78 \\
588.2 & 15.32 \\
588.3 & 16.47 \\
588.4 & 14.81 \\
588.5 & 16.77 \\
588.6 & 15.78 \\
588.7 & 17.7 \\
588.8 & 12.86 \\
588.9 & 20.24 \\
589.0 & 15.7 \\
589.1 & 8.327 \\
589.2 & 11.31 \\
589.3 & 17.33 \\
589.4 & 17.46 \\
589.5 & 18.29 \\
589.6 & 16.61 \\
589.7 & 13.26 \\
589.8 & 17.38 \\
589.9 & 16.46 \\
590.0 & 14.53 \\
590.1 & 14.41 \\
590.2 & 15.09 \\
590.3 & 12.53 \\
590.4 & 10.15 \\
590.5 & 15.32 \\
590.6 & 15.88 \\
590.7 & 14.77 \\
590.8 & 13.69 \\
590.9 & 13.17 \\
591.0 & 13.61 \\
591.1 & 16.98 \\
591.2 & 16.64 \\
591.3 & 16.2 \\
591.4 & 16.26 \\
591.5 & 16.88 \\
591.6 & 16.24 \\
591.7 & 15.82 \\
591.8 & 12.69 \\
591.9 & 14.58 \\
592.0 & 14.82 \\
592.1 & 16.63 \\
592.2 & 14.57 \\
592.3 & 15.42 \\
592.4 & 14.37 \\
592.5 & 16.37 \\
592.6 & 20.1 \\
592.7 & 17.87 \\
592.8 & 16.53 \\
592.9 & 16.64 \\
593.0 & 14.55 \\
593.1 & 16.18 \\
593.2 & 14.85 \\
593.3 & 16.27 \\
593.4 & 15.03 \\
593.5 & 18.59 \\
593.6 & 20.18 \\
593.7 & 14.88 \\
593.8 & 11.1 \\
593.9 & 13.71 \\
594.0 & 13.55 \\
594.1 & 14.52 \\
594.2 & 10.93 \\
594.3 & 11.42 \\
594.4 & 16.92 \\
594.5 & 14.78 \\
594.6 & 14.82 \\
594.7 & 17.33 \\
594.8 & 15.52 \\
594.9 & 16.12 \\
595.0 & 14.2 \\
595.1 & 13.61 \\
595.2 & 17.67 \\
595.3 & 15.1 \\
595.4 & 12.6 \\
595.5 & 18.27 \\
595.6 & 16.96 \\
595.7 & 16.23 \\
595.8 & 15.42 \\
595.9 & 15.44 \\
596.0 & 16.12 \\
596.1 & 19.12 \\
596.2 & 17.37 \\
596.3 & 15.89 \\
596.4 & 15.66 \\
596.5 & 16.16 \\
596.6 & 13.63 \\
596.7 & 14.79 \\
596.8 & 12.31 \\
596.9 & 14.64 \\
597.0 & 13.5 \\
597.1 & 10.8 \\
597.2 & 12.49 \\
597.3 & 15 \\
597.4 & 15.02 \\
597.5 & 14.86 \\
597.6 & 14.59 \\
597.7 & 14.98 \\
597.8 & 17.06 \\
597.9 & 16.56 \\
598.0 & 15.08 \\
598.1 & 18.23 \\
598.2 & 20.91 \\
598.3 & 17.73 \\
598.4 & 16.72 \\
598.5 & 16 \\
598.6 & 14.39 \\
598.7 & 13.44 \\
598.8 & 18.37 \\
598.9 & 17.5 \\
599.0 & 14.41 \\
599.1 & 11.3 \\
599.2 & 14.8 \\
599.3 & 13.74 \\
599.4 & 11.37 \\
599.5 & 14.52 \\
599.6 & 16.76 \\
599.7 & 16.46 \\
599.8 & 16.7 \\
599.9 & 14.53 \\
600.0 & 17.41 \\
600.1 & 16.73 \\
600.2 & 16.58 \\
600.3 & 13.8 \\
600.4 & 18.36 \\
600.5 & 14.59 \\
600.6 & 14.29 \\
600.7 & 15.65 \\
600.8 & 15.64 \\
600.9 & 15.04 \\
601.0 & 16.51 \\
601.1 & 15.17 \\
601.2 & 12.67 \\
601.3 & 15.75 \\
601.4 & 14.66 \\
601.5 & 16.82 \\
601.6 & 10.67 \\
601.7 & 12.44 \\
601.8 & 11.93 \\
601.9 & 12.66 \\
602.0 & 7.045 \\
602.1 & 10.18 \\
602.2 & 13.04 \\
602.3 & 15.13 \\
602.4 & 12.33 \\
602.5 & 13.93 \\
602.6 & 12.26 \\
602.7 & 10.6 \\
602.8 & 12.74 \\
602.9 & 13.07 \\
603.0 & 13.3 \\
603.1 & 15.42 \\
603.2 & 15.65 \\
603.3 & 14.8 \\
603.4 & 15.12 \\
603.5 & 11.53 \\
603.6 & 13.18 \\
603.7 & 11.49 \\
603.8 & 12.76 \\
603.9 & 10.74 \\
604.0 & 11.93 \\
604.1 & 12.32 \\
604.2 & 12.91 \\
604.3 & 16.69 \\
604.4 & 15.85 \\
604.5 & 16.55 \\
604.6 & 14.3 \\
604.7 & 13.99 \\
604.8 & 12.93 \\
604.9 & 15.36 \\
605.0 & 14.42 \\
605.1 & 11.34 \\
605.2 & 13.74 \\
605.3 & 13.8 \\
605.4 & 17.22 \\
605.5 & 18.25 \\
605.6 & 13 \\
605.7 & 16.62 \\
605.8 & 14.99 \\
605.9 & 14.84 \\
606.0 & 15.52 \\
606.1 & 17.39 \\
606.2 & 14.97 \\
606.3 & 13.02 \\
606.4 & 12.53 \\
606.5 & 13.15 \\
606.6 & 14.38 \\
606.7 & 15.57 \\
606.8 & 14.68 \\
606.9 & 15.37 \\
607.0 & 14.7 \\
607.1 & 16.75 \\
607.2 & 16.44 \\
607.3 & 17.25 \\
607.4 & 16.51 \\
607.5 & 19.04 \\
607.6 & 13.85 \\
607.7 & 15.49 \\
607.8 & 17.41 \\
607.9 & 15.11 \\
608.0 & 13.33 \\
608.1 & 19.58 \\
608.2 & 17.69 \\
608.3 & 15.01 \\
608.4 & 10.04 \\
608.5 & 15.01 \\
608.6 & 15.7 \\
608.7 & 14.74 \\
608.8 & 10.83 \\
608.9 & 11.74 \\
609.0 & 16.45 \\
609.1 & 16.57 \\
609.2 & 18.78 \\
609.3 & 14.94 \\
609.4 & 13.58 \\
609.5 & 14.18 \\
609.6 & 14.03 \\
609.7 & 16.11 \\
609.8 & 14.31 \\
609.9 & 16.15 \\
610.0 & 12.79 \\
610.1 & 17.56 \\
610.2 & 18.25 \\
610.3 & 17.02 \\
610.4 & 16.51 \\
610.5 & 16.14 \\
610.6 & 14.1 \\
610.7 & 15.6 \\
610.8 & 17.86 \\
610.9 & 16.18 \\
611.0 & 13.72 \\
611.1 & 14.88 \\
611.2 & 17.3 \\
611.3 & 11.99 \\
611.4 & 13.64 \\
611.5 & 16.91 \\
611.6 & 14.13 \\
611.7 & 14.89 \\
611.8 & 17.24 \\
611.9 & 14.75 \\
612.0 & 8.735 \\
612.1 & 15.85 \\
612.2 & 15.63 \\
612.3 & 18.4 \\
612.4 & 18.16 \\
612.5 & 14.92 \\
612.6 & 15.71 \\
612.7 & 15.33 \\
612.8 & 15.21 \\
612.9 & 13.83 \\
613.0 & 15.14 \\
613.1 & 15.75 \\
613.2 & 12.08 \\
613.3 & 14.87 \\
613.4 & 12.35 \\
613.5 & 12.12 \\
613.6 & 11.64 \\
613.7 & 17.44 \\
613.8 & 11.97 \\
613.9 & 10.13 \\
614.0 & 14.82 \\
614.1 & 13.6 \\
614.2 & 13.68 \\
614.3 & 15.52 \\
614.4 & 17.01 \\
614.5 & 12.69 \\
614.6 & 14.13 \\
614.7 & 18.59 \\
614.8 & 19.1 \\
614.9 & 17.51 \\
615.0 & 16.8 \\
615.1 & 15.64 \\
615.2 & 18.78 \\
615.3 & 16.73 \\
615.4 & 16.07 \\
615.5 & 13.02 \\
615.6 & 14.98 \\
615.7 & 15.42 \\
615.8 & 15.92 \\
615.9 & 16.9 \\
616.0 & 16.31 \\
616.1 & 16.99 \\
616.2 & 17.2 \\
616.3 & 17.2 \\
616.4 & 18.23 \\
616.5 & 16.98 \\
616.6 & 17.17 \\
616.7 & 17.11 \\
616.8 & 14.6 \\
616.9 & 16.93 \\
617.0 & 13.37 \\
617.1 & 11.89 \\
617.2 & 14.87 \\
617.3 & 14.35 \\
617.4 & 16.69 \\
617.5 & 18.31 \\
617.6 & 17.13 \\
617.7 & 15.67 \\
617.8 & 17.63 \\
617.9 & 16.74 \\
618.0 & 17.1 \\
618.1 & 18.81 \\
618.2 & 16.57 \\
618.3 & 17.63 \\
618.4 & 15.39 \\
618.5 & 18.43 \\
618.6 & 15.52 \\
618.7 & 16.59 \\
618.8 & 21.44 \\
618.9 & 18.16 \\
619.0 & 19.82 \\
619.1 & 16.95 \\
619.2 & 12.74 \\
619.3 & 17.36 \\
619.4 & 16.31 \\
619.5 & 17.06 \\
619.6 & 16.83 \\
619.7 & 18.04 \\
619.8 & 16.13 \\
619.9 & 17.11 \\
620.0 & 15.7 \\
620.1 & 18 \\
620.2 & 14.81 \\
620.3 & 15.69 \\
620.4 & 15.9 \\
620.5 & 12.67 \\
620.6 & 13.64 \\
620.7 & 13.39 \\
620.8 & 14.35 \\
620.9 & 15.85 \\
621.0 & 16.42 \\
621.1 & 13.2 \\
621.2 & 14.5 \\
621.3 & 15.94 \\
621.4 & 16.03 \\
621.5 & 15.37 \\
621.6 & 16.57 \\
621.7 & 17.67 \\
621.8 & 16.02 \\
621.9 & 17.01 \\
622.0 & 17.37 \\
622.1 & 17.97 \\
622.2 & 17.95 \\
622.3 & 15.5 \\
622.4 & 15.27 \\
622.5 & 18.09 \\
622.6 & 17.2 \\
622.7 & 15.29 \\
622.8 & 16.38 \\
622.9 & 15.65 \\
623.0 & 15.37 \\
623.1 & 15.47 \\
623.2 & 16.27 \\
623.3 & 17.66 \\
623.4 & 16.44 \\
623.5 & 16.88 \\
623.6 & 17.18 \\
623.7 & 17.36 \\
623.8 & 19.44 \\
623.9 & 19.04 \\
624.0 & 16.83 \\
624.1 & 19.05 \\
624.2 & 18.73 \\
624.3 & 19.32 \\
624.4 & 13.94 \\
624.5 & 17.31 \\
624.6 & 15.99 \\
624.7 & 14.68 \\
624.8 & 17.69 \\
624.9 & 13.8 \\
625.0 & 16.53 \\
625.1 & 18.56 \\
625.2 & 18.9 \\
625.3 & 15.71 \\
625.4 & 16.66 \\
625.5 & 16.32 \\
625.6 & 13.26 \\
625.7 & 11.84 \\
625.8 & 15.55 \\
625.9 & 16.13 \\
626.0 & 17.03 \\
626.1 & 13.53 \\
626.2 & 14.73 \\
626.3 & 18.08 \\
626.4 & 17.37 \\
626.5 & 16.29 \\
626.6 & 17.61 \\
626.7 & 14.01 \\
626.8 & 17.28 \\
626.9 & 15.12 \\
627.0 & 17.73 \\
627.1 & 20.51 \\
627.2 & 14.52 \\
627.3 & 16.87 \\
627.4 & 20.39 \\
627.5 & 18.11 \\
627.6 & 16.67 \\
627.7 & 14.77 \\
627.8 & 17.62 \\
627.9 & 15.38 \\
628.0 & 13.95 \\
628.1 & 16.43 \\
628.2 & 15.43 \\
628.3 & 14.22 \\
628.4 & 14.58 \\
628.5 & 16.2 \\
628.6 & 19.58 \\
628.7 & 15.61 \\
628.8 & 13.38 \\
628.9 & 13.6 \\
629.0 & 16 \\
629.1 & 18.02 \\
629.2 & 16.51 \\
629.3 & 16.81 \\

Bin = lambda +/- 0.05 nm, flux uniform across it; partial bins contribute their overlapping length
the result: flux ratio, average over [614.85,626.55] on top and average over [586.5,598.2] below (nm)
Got 1.1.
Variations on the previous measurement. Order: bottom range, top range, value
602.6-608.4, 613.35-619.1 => 1.10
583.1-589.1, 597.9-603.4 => 0.96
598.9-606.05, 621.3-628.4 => 1.17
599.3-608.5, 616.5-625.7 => 1.13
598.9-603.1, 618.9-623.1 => 1.14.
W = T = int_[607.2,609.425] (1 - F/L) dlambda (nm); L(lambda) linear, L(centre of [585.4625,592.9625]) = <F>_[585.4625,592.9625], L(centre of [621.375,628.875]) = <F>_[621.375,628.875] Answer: 0.06 nm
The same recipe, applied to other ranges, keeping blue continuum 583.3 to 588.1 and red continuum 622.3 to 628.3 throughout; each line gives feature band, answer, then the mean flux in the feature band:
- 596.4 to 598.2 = 0.07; 14.9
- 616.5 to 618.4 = 0.00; 16.3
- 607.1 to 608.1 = -0.02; 16.3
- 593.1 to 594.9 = 0.04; 15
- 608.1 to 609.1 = 0.09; 14.5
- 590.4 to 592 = 0.02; 15.1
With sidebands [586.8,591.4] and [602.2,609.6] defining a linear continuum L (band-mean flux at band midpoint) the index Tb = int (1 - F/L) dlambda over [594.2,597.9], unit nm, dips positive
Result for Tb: -0.081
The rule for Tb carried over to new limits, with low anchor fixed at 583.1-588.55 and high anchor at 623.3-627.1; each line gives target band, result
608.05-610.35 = 0.11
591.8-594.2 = -0.01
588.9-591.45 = 0.07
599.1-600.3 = 0.04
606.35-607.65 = 0.05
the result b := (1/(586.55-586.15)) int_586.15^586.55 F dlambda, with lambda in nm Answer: 14.8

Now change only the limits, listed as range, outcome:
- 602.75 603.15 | 13.6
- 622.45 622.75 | 16.9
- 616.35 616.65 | 17.5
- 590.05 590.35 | 14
